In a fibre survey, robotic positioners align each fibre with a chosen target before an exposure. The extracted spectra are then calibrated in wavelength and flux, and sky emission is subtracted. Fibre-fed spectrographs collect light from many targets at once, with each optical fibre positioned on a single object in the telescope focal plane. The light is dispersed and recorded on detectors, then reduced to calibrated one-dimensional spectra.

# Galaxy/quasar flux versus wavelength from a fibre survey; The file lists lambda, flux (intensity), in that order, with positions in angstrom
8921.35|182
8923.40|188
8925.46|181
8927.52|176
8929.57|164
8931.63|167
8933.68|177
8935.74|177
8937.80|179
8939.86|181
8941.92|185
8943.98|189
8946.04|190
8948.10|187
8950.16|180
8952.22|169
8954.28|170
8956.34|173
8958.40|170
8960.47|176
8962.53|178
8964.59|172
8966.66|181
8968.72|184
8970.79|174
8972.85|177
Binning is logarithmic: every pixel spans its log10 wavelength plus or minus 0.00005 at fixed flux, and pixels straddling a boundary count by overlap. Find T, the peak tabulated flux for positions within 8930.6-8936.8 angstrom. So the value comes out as 177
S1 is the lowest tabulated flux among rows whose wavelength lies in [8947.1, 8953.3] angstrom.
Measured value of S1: 169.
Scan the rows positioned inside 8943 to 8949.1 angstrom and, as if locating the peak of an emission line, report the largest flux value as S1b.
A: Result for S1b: 190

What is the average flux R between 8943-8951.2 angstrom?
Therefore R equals 186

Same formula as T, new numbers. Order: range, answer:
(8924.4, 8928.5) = 181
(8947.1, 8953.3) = 187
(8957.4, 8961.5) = 176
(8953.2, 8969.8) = 184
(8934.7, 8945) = 189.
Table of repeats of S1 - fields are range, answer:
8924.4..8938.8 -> 164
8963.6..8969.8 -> 172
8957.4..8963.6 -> 170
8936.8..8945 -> 179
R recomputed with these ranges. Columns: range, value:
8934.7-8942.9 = 180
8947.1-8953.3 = 179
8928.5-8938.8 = 173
